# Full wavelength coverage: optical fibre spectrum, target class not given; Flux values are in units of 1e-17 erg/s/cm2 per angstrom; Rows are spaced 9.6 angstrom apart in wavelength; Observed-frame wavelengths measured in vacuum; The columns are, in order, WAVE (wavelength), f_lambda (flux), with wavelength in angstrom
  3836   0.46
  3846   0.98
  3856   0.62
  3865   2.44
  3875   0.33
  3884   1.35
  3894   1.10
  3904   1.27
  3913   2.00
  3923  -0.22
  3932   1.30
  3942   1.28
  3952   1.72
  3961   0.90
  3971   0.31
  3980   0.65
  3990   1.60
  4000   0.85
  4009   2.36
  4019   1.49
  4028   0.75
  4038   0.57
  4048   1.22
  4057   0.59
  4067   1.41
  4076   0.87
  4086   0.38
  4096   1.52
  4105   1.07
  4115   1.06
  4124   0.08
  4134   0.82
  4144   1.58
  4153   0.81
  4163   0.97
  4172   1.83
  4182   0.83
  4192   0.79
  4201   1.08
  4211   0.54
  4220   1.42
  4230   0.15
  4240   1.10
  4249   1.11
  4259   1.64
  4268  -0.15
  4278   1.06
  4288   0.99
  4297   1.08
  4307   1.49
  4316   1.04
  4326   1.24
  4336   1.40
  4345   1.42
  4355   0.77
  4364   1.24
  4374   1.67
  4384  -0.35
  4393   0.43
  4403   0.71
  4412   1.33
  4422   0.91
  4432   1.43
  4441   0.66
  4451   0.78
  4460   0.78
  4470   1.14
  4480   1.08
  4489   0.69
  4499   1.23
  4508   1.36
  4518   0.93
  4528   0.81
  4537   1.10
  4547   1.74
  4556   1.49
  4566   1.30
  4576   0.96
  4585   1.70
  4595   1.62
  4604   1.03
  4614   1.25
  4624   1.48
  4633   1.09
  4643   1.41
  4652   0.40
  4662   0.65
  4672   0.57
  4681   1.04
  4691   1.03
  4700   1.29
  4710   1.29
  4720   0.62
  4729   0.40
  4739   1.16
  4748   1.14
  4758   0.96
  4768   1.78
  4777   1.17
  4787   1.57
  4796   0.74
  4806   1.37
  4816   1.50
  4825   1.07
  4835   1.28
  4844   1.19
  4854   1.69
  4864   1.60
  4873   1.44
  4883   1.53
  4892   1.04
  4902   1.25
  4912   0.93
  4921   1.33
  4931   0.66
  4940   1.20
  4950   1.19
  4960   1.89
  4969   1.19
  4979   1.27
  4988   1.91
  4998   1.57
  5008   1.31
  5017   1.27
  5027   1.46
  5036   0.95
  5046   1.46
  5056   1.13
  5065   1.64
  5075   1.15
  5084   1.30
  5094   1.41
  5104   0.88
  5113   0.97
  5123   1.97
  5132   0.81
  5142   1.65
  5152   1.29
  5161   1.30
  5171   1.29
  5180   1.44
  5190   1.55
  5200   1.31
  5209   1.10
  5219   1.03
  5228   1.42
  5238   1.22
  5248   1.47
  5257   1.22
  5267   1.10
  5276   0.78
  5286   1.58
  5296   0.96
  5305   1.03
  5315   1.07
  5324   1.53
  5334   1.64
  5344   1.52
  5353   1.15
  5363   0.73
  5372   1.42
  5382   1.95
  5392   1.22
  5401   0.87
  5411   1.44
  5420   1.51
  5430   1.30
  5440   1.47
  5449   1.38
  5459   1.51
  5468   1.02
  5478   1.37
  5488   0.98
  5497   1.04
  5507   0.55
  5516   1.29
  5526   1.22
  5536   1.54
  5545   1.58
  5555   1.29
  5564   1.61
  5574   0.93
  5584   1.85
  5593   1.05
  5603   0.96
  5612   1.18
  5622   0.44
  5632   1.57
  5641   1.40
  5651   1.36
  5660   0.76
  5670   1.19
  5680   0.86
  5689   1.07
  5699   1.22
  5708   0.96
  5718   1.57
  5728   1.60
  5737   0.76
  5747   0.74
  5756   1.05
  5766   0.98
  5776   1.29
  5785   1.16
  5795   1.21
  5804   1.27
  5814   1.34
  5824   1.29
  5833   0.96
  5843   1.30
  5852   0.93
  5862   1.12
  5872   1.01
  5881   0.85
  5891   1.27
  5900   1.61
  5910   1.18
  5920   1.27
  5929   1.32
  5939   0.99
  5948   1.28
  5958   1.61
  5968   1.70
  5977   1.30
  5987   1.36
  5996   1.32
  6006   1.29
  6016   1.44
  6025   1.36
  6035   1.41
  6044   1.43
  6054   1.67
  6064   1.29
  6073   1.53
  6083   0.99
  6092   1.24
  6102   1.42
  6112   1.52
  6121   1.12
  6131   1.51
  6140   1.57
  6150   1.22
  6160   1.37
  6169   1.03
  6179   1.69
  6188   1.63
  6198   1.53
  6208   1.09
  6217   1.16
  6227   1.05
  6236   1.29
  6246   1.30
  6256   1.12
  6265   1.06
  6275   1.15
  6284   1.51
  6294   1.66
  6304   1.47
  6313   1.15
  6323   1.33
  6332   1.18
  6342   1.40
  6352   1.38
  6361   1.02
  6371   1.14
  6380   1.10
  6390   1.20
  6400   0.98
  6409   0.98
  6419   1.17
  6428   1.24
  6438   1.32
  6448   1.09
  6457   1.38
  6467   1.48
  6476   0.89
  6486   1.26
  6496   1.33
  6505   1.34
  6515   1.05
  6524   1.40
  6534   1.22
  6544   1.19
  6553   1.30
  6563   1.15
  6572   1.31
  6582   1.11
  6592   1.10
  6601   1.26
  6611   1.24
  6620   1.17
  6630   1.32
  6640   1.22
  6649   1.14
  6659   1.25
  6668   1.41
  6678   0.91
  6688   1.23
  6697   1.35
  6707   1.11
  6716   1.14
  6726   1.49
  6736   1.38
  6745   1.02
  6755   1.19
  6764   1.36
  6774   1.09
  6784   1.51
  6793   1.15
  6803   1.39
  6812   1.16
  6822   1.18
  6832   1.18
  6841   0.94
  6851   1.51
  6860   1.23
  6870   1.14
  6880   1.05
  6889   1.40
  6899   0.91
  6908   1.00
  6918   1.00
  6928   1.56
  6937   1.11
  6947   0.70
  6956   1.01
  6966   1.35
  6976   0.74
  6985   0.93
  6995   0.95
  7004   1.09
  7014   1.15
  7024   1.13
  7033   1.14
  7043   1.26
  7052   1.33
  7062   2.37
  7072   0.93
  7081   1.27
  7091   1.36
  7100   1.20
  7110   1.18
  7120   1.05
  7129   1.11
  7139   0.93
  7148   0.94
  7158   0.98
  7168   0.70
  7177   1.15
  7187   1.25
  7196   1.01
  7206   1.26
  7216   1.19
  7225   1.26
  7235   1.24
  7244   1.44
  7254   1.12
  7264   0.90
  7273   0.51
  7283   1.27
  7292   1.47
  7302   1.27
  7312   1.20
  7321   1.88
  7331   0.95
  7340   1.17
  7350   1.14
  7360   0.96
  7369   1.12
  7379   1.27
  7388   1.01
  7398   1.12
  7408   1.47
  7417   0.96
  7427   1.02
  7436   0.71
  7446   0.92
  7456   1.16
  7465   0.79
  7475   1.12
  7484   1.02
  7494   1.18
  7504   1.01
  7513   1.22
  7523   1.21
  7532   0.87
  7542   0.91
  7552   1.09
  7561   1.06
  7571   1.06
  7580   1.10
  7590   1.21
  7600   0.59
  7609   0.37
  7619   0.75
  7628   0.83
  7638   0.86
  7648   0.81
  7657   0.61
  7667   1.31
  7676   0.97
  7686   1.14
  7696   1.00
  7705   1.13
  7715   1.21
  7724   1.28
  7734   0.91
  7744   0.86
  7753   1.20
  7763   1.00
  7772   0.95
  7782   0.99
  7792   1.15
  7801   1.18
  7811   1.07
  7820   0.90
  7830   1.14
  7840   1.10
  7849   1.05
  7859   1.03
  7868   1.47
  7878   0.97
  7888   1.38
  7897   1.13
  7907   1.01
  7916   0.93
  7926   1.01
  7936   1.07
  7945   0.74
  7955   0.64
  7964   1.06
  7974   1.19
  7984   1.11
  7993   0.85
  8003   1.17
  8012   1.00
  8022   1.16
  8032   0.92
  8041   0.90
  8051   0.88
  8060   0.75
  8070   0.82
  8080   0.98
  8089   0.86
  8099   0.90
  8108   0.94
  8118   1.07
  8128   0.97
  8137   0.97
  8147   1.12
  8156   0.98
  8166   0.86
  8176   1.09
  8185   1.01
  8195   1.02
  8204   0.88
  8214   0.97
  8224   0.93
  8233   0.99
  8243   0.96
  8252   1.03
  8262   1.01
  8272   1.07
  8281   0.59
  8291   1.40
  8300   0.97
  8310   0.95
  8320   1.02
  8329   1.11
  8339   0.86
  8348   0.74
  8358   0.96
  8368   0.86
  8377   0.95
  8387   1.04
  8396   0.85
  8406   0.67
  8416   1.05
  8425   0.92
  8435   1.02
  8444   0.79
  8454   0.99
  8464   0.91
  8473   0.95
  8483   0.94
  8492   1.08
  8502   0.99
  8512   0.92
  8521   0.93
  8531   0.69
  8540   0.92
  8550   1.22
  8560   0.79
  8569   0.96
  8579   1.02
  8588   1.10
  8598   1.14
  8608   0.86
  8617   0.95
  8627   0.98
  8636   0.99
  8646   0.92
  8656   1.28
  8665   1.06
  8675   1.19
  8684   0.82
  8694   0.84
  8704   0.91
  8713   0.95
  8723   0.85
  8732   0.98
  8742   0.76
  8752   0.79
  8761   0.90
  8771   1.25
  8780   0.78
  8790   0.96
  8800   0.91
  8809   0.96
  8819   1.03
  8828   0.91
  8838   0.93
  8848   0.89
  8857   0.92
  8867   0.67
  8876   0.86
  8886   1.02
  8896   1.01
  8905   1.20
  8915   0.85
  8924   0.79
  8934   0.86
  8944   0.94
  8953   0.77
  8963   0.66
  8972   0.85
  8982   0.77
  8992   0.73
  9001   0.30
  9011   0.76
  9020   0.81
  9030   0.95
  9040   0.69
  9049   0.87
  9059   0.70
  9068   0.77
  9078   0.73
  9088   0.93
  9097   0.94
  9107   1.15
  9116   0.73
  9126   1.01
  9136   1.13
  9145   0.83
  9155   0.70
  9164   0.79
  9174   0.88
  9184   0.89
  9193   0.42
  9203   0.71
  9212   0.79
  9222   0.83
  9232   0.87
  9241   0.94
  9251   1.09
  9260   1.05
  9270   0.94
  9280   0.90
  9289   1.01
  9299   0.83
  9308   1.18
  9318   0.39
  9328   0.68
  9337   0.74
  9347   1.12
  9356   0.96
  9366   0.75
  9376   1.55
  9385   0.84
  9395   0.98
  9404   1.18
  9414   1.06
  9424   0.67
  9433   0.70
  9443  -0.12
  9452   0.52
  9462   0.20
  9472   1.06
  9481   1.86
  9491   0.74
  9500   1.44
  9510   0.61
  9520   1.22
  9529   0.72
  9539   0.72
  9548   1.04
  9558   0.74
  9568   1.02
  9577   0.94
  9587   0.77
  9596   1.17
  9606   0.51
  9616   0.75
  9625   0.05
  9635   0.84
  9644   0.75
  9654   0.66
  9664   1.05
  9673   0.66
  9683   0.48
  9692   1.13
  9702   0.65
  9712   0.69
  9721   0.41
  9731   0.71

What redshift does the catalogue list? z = 0.076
